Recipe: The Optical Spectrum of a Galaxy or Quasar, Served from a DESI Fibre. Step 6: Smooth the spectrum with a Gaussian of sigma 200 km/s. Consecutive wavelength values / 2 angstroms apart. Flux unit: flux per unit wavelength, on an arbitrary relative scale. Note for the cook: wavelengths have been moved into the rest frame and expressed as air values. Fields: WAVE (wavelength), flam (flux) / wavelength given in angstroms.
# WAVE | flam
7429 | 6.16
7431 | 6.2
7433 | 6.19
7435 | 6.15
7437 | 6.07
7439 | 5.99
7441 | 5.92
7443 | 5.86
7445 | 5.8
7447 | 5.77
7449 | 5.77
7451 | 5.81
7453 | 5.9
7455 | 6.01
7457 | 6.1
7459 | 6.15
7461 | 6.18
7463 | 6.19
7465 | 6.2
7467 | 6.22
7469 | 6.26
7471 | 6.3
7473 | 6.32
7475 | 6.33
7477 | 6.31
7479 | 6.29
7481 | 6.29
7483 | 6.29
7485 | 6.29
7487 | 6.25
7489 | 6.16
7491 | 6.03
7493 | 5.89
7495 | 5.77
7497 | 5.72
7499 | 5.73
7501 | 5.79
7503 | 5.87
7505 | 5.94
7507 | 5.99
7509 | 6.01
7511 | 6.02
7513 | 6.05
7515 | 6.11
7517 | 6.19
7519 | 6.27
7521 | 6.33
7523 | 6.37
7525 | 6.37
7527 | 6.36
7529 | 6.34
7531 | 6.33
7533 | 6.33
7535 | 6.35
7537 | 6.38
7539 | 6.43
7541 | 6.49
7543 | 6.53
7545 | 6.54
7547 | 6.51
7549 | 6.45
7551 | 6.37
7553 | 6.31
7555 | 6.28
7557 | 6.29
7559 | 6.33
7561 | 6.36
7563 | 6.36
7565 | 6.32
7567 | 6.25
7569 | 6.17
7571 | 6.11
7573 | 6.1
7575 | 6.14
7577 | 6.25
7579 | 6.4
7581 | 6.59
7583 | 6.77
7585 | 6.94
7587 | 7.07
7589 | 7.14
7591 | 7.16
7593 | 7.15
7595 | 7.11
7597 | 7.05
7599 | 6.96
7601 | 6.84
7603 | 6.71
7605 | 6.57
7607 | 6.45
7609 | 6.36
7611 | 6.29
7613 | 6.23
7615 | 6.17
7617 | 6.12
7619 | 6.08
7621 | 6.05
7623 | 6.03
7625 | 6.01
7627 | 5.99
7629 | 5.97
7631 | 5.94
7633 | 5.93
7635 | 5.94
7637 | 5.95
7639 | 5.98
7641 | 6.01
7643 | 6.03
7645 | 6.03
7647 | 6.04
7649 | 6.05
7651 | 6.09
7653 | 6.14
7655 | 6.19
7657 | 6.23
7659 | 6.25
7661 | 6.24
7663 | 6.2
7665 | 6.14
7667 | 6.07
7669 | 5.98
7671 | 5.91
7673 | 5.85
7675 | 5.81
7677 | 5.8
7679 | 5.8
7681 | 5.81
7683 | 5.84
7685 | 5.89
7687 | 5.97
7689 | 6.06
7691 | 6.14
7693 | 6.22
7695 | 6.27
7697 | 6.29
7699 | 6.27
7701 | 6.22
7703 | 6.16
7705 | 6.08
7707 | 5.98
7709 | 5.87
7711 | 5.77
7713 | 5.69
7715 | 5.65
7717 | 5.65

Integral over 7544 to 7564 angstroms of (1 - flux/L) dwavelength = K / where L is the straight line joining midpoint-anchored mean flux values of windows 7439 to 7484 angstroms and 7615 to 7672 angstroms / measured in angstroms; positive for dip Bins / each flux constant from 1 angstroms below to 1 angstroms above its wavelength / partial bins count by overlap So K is -1.0 angstroms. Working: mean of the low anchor 6.1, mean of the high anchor 6.06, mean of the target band 6.38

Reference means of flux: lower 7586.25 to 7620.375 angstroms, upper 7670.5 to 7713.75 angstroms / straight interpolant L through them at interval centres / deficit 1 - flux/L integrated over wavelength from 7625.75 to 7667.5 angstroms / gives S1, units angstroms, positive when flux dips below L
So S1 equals 1.8 angstroms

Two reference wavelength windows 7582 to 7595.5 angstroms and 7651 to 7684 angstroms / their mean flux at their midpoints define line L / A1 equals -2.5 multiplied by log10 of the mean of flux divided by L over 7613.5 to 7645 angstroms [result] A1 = 0.09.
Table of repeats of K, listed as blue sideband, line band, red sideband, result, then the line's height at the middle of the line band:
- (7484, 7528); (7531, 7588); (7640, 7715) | -3.3 angstroms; 6.06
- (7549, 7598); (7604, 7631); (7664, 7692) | 0.5 angstroms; 6.29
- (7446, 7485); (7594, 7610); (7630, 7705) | -1.8 angstroms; 6.08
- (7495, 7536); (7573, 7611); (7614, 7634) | -4.2 angstroms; 6.05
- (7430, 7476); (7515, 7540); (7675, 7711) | -1.1 angstroms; 6.06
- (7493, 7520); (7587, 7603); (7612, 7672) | -2.7 angstroms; 6.03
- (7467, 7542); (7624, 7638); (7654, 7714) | 0.3 angstroms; 6.08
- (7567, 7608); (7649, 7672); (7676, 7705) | 0.4 angstroms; 6.23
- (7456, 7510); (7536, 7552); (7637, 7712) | -1.0 angstroms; 6.09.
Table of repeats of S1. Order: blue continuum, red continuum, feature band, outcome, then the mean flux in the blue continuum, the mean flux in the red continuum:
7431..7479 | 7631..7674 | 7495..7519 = 0.5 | 6.09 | 6.06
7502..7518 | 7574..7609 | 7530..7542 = -0.2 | 6.02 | 6.77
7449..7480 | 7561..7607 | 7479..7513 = 1.5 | 6.16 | 6.63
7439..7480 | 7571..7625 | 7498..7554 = 0.6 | 6.08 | 6.55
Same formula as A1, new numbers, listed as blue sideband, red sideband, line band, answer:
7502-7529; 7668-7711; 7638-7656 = 0.00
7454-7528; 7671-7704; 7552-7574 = -0.03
